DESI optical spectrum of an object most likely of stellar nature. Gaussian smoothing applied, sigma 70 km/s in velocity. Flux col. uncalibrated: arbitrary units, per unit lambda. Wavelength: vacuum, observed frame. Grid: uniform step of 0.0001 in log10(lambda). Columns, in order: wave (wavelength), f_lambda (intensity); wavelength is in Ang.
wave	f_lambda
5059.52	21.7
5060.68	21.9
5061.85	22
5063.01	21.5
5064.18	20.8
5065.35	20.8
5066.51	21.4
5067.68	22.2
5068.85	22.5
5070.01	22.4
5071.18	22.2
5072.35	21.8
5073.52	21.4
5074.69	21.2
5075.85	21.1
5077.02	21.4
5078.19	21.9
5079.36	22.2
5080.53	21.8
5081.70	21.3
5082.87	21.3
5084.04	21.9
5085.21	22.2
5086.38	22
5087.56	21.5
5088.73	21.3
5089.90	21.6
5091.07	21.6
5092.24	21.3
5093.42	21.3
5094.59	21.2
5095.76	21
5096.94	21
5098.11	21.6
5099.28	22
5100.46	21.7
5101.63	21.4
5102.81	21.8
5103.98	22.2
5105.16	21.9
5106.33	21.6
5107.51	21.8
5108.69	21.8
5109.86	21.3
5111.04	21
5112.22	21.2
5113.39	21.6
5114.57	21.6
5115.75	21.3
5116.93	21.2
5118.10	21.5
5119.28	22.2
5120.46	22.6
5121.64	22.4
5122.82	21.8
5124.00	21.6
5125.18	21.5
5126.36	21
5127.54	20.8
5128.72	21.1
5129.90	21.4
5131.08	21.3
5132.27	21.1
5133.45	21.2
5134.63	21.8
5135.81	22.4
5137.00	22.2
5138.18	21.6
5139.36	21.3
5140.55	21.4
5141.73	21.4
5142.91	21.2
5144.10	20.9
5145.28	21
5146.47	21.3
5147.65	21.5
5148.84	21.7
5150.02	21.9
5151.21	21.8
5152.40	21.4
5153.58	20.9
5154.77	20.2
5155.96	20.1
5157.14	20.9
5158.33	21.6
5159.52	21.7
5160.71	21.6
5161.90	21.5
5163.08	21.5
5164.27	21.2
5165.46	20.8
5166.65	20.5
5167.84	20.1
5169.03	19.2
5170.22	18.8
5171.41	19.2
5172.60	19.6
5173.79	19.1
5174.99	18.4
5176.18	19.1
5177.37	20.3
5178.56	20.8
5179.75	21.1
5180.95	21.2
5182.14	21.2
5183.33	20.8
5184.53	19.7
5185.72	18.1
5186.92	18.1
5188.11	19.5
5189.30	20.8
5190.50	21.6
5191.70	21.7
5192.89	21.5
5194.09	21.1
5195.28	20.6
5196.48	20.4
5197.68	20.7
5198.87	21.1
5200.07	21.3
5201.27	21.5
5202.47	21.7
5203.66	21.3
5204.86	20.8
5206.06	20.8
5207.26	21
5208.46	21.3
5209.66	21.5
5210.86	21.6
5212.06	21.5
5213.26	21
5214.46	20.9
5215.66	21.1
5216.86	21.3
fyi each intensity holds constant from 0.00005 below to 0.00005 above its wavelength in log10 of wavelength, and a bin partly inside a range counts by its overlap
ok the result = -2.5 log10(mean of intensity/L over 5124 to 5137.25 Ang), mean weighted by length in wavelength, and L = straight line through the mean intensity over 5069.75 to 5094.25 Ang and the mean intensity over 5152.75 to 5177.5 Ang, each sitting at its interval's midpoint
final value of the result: -0.03 mag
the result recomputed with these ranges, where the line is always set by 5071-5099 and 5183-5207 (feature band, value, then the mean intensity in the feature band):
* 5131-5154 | -0.020 mag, 21.5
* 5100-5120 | -0.013 mag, 21.6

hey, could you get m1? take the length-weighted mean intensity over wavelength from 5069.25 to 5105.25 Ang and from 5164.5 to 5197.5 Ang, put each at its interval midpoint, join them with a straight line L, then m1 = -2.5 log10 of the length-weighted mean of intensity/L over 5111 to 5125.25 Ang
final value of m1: -0.03 mag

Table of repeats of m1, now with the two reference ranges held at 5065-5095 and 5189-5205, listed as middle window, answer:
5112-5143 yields -0.01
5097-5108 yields -0.01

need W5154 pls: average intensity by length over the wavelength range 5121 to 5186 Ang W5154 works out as 20.9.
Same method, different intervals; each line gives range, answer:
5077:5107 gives 21.6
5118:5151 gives 21.5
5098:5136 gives 21.6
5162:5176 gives 19.9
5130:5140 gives 21.6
